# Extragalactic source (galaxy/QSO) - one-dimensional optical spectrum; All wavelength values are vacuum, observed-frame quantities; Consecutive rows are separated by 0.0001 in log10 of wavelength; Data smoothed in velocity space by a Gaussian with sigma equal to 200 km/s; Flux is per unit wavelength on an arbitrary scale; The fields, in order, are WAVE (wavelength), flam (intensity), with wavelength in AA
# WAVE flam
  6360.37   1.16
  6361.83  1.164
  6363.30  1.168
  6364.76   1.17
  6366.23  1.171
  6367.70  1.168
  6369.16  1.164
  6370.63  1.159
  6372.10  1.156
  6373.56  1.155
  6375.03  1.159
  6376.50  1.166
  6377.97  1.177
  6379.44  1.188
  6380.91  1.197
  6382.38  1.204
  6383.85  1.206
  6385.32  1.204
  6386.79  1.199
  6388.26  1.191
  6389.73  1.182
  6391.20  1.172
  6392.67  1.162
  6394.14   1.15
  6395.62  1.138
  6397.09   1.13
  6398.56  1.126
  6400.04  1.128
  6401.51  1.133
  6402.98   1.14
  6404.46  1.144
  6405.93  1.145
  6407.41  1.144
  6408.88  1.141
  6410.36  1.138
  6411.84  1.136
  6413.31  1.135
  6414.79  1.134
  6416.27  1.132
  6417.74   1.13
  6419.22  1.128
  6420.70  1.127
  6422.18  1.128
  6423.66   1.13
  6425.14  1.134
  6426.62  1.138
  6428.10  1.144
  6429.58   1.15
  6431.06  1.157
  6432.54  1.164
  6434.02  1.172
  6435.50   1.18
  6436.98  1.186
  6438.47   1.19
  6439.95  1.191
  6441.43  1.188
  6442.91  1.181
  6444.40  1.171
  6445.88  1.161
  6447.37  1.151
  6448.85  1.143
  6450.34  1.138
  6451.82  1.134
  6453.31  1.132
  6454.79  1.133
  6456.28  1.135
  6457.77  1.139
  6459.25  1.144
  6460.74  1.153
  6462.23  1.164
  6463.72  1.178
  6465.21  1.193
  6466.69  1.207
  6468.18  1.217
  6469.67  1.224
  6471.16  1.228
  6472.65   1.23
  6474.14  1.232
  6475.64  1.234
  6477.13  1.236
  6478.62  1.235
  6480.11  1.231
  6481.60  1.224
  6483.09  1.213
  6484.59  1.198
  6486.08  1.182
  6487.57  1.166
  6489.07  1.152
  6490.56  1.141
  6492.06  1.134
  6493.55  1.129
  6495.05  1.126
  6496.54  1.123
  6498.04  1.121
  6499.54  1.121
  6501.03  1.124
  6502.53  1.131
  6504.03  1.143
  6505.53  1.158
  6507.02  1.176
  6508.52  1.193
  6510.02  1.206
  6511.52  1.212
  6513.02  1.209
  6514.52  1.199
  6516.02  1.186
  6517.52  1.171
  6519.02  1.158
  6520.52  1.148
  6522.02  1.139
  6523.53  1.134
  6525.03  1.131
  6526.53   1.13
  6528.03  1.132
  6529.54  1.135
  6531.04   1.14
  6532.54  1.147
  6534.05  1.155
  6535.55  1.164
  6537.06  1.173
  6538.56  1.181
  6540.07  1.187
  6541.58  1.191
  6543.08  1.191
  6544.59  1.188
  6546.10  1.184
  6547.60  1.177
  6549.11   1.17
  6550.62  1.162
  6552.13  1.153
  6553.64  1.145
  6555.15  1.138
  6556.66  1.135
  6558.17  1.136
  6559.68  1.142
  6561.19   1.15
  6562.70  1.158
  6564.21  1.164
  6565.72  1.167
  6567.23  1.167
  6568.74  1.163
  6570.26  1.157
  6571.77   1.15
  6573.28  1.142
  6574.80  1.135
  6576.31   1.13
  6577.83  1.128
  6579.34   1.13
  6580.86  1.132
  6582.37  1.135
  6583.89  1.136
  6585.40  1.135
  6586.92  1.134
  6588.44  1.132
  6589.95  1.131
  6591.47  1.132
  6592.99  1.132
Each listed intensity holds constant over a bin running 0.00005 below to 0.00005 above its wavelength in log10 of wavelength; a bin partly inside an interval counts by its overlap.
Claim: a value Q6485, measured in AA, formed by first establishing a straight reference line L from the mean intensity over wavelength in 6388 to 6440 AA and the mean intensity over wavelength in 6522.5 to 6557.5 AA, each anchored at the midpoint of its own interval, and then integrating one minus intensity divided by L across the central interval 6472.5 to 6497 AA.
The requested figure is -0.7 AA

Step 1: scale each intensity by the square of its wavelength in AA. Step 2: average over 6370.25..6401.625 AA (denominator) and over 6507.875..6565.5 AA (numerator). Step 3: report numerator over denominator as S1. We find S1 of 1.04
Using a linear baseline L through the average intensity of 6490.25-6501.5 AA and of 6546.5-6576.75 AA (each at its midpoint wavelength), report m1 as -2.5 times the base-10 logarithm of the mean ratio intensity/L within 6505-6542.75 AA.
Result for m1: -0.027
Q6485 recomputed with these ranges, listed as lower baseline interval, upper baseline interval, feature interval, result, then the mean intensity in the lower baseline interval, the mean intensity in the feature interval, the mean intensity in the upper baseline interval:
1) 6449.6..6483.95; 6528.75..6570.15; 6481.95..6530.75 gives 0.8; 1.19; 1.16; 1.16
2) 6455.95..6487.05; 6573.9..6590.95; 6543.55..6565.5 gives -0.2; 1.2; 1.16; 1.13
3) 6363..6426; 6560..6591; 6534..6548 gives -0.4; 1.16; 1.18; 1.14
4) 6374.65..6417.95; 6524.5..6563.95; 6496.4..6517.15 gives -0.1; 1.16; 1.17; 1.16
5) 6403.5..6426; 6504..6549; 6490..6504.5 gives 0.4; 1.13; 1.13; 1.17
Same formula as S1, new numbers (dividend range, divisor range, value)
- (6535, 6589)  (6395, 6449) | 1.05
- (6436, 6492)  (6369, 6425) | 1.05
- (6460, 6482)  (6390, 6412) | 1.08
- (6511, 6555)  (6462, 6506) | 1.00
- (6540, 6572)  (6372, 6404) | 1.05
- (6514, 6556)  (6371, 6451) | 1.04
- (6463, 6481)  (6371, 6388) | 1.06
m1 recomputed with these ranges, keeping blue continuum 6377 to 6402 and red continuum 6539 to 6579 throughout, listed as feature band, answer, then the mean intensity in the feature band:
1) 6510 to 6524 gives -0.01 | 1.18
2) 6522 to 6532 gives 0.02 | 1.13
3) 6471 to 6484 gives -0.06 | 1.23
